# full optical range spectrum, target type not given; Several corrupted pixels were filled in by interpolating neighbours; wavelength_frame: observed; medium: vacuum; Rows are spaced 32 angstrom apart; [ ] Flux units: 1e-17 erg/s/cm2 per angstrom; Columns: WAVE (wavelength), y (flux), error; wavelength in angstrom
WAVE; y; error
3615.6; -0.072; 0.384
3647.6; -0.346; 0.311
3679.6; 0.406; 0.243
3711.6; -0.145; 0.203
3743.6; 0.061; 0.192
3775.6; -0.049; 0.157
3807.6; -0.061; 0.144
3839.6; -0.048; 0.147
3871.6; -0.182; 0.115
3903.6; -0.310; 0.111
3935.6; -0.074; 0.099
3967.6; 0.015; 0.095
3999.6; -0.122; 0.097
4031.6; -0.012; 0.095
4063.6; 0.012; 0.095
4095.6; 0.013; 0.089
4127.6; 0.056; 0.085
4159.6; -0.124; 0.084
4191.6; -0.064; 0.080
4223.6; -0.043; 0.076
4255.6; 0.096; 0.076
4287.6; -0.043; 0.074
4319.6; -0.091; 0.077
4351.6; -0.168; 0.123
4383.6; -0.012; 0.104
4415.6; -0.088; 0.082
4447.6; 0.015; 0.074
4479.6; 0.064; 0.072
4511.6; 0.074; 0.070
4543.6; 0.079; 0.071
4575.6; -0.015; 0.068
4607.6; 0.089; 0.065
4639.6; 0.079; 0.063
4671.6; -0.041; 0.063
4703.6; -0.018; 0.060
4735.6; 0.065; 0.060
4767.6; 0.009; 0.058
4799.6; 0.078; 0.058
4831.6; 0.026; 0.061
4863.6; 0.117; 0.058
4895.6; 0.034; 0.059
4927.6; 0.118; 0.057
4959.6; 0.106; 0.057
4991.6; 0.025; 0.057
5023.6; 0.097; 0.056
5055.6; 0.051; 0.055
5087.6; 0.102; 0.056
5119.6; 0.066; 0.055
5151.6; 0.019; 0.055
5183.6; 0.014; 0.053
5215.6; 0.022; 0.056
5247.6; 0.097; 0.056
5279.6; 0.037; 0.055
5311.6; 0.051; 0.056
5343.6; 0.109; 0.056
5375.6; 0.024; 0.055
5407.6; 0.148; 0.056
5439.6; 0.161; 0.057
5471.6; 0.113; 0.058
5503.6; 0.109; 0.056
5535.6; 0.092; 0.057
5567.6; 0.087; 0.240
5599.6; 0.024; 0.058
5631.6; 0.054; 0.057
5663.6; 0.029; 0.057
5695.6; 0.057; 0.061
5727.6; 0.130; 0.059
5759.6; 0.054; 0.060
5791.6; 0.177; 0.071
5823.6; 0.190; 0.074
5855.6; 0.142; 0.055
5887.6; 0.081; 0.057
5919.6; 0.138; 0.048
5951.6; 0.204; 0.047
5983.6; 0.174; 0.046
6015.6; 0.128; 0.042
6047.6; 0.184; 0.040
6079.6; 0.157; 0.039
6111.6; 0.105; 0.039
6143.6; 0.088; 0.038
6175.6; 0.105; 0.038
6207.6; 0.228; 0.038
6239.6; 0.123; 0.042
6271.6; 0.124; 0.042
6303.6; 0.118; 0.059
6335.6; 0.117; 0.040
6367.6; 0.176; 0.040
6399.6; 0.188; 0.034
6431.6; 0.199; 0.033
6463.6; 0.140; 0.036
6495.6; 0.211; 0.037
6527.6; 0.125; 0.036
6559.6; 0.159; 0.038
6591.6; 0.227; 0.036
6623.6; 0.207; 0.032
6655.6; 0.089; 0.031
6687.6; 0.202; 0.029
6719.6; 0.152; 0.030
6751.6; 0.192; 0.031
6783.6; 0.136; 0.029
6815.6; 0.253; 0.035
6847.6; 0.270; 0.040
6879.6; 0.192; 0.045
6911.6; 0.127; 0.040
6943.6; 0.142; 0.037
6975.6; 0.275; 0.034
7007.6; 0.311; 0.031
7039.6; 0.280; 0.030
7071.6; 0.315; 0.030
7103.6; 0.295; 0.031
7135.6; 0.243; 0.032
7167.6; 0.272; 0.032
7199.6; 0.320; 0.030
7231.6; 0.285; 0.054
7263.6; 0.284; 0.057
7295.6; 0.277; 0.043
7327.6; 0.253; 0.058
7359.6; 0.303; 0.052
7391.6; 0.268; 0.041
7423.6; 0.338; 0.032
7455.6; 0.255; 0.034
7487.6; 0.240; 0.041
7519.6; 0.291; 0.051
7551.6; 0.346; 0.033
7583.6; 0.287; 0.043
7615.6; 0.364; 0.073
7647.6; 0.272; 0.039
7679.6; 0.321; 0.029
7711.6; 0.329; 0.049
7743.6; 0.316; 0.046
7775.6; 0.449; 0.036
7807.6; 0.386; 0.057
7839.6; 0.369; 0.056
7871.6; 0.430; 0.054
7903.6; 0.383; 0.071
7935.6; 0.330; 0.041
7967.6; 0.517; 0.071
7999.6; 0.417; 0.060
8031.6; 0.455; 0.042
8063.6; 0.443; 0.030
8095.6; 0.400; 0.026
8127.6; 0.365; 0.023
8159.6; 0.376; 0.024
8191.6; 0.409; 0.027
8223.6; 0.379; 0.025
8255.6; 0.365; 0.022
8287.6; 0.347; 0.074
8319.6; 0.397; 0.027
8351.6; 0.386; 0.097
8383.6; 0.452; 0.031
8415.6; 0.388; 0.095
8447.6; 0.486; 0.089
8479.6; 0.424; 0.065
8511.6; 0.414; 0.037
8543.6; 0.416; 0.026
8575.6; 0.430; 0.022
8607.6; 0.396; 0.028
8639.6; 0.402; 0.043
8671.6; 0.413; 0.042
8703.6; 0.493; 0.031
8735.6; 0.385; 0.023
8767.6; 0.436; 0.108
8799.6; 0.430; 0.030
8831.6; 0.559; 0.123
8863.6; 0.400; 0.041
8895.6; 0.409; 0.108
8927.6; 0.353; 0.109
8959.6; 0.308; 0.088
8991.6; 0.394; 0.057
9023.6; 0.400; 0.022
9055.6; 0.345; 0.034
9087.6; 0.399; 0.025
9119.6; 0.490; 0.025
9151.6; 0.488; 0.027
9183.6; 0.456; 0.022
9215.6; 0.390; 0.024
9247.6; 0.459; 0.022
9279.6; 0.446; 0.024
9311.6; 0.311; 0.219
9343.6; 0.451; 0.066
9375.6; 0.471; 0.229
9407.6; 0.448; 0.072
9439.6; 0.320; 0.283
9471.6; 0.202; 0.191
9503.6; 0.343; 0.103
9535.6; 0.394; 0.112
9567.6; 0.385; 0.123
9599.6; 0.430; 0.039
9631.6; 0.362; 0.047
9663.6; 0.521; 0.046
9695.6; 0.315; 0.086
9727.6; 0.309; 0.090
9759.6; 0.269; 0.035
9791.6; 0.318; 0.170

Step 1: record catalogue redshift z 0.75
